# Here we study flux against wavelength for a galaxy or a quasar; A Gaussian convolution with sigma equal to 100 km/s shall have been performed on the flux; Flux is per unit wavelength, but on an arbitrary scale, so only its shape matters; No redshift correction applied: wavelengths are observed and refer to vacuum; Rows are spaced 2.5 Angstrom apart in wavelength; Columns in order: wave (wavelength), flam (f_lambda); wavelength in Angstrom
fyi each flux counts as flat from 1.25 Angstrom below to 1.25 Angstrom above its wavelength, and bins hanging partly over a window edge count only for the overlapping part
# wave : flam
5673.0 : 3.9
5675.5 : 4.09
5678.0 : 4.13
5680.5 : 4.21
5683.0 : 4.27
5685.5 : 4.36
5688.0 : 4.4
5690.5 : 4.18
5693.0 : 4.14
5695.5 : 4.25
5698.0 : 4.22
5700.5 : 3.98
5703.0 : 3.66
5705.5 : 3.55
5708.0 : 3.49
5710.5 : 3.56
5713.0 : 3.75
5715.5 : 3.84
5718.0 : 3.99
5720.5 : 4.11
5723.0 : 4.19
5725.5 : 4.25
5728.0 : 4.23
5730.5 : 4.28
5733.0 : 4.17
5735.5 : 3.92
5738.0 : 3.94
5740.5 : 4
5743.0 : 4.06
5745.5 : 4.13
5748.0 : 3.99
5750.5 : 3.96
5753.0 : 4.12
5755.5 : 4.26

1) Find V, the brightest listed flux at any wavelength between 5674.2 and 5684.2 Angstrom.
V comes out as 4.27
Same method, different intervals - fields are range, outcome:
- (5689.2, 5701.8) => 4.25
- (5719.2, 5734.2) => 4.28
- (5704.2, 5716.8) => 3.84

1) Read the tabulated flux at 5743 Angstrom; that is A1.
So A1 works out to 4.06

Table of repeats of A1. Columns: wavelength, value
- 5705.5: 3.55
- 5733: 4.17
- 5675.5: 4.09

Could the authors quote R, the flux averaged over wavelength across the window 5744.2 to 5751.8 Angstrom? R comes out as 4.03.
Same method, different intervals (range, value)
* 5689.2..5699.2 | 4.2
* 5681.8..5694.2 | 4.27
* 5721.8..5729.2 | 4.22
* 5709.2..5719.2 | 3.78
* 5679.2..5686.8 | 4.28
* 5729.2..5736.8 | 4.12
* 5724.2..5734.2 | 4.23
